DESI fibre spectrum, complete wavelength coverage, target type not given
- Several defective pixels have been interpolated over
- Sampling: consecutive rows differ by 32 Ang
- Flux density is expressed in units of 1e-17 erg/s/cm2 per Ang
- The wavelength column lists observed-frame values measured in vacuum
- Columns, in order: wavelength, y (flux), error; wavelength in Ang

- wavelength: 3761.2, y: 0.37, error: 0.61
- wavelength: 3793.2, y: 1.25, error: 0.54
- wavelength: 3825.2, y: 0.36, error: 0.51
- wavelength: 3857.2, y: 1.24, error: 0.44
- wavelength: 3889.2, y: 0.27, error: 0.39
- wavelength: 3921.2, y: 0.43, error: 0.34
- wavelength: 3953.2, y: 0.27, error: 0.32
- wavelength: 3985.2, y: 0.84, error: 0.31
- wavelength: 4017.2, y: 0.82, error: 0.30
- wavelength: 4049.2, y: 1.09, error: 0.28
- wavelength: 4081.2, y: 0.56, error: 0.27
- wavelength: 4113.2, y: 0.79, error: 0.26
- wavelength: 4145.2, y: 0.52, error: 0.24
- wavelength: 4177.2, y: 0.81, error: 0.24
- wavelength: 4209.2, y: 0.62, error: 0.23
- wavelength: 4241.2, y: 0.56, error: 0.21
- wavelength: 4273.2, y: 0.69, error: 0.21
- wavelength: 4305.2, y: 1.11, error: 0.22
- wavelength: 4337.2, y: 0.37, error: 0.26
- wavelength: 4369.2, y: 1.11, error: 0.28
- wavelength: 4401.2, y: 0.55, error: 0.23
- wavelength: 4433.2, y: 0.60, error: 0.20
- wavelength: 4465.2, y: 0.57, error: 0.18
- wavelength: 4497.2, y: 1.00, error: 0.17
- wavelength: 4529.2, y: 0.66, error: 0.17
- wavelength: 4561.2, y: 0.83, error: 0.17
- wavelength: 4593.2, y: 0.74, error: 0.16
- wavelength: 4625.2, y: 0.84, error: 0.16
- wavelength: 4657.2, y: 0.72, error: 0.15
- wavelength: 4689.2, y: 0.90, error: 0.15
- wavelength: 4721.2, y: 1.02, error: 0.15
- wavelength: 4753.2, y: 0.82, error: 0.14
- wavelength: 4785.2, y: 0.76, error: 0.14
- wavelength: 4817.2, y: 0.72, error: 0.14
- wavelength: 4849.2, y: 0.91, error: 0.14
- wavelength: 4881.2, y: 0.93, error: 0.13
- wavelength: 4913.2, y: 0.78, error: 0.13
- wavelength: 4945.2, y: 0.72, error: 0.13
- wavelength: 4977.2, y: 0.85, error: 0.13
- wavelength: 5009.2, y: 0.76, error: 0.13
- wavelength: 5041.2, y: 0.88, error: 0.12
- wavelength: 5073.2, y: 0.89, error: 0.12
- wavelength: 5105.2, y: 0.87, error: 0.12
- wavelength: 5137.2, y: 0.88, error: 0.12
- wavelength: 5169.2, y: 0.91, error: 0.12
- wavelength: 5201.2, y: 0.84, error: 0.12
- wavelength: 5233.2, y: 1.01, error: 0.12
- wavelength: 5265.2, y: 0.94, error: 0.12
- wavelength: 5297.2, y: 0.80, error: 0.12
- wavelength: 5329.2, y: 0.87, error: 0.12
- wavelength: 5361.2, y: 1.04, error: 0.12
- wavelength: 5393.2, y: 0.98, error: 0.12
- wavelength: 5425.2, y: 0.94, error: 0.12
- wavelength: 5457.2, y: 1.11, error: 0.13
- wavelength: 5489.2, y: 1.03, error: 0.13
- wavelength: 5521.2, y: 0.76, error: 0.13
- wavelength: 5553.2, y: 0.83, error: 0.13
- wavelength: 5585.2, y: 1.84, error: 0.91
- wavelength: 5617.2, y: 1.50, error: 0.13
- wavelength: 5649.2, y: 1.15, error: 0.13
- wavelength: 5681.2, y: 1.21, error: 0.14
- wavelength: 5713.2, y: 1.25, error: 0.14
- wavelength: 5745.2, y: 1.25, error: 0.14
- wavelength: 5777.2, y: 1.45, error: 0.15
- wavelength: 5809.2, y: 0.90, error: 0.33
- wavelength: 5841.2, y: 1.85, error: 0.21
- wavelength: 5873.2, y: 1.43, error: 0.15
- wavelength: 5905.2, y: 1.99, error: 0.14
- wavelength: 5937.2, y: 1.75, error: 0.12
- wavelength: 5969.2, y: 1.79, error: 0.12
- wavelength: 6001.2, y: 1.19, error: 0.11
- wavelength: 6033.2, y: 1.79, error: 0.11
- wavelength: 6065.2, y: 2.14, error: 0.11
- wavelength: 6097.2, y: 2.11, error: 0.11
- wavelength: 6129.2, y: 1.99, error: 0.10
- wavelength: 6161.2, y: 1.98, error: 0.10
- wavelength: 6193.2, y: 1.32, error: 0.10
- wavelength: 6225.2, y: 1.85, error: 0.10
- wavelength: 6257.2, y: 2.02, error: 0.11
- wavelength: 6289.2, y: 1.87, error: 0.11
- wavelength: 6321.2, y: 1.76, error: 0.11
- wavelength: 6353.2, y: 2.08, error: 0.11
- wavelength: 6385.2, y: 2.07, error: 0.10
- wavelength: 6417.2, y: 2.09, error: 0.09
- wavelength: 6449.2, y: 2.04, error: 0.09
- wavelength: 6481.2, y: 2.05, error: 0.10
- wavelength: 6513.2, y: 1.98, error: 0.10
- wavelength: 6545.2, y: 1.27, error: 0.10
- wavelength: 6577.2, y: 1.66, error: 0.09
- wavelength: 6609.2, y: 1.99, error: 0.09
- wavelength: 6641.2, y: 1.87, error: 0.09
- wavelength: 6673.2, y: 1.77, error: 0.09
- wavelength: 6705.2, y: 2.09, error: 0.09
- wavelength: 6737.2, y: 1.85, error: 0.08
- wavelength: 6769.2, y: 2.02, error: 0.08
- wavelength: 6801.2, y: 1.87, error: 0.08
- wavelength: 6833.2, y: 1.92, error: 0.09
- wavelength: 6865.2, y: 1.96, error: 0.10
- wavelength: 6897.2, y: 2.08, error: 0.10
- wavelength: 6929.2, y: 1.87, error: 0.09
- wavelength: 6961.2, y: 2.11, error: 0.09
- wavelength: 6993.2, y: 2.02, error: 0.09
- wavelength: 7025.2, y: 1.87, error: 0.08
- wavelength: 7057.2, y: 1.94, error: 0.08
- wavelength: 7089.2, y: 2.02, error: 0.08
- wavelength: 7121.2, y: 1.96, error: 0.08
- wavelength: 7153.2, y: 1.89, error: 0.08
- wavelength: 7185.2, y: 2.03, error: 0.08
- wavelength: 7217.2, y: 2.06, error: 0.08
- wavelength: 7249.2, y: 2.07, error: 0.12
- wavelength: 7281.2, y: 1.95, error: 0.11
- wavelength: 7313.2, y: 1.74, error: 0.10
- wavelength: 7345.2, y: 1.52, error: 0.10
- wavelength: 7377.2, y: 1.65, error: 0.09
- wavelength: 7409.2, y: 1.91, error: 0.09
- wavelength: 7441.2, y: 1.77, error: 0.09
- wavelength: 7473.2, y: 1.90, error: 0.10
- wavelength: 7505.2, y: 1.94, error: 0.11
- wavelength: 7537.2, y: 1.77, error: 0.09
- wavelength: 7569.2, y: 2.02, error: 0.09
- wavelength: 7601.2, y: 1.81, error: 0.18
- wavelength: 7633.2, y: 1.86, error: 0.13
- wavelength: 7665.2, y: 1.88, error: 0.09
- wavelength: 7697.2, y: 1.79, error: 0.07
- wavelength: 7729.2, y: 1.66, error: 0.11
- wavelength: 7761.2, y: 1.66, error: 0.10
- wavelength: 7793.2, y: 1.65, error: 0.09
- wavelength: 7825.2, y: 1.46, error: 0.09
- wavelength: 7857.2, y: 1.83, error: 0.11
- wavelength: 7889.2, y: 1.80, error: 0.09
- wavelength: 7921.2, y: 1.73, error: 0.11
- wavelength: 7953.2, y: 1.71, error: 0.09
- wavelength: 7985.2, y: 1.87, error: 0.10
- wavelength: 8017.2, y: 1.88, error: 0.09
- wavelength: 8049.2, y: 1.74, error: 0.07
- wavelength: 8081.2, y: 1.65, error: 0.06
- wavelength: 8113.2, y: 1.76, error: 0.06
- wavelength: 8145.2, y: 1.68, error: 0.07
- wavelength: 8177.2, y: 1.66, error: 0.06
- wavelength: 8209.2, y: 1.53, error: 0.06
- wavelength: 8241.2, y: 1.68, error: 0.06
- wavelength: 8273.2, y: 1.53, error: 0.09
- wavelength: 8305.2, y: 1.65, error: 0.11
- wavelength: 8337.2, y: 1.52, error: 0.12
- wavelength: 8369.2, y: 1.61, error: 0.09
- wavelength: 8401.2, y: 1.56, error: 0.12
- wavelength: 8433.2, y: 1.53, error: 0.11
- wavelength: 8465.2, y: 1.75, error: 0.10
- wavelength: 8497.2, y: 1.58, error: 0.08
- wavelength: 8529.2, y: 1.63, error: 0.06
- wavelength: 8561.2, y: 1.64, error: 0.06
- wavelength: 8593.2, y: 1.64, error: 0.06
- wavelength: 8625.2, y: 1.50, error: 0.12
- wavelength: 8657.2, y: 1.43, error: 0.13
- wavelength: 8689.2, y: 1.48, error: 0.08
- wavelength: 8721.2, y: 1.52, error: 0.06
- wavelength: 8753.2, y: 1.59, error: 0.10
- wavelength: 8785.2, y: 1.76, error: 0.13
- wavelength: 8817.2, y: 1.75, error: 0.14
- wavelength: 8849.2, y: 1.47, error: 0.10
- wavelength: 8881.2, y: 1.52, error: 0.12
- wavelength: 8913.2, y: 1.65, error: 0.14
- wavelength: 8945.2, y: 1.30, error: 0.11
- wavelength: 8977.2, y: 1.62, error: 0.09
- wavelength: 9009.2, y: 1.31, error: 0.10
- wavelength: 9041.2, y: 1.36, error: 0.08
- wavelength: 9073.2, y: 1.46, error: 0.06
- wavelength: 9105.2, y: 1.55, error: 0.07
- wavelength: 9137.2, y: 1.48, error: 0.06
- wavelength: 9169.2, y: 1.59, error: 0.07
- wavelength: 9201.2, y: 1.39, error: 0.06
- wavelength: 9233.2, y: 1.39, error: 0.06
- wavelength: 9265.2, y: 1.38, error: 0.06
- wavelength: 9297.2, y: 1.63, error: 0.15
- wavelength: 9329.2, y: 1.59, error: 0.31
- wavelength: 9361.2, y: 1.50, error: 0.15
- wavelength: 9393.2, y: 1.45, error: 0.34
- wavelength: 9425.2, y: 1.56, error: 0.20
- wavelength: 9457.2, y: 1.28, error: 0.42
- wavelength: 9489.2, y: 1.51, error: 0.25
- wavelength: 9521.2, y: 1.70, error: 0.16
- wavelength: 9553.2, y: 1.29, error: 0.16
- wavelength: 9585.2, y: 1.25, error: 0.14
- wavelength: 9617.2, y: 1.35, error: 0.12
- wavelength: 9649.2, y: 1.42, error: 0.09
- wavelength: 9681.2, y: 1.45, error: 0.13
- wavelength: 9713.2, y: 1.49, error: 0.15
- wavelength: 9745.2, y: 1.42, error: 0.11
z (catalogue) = 0.511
